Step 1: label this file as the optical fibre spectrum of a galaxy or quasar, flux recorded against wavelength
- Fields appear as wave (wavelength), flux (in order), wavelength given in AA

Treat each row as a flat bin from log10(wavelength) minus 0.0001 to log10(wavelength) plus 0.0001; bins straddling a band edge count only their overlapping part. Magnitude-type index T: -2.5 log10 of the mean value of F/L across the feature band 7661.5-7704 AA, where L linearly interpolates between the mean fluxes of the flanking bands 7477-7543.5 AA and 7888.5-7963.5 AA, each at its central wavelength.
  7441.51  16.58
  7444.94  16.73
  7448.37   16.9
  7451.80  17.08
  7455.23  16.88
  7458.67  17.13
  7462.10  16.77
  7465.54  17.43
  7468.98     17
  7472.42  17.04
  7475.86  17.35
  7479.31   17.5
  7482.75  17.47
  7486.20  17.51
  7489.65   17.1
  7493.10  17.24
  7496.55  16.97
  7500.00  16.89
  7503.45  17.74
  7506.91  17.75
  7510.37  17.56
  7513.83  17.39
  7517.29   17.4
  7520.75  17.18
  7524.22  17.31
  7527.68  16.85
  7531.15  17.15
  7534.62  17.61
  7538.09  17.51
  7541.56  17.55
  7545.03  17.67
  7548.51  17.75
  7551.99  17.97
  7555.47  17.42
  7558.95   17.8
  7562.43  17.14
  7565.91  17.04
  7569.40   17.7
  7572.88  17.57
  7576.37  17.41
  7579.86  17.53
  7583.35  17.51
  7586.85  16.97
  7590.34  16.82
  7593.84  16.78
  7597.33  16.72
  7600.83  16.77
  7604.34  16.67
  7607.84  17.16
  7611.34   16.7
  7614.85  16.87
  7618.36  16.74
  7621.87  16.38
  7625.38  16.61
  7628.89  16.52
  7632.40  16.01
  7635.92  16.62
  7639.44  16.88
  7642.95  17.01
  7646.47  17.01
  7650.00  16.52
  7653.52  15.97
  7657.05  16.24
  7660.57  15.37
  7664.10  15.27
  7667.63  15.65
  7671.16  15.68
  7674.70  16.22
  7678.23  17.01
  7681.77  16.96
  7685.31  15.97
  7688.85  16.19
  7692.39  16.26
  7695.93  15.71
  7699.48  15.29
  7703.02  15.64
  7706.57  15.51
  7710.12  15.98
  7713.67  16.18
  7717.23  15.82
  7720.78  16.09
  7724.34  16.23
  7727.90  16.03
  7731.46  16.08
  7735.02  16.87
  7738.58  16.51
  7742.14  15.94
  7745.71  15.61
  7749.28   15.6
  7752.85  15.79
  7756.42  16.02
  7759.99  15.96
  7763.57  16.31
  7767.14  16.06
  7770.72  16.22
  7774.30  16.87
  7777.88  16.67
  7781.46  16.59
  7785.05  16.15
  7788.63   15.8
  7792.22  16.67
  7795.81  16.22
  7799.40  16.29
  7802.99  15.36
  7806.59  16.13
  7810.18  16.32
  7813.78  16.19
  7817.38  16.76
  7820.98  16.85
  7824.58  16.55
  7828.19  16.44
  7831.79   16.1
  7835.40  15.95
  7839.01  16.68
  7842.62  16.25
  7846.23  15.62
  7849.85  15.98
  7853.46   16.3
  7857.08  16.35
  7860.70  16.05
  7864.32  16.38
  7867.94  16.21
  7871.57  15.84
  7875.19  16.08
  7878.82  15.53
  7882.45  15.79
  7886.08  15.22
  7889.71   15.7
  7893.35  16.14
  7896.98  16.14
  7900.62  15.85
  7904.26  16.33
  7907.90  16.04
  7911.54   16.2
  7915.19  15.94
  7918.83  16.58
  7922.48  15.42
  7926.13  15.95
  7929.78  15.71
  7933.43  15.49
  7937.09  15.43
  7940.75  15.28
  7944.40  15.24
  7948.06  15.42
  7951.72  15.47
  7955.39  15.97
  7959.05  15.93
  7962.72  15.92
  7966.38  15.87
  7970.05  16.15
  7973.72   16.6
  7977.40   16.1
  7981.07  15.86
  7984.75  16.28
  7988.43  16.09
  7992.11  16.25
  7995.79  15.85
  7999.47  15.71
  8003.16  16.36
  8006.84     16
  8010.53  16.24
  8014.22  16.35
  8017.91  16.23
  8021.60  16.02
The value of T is 0.05 mag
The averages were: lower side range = 17.4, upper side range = 15.8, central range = 16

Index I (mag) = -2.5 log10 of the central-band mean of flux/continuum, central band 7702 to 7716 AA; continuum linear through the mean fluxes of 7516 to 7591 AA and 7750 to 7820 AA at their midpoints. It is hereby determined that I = 0.05 mag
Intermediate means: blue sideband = 17.4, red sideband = 16.2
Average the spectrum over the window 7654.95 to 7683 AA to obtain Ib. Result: 16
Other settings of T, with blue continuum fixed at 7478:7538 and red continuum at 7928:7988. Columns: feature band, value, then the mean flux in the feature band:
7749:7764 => 0.04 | 15.9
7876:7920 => 0.00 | 15.9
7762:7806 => 0.01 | 16.3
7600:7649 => 0.02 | 16.7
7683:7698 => 0.04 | 16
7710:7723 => 0.04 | 16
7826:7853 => 0.00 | 16.2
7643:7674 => 0.05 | 16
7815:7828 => -0.03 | 16.7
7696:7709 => 0.08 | 15.5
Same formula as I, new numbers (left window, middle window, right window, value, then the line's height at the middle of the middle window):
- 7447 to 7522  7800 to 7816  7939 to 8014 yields 0.023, 16.4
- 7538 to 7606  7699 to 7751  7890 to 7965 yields 0.046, 16.7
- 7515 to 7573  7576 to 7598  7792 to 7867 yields 0.010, 17.3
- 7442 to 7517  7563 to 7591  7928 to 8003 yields -0.025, 16.9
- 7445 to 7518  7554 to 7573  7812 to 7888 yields -0.029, 17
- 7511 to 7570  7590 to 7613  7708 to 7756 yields 0.012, 17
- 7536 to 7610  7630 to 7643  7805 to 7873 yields 0.031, 17.1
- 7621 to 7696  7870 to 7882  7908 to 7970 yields 0.004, 15.9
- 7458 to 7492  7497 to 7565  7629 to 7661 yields -0.029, 17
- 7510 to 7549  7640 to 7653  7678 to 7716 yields -0.022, 16.4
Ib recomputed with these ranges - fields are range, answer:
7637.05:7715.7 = 16.1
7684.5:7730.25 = 15.9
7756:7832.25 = 16.3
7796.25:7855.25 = 16.2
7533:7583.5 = 17.5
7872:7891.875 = 15.7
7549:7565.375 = 17.6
